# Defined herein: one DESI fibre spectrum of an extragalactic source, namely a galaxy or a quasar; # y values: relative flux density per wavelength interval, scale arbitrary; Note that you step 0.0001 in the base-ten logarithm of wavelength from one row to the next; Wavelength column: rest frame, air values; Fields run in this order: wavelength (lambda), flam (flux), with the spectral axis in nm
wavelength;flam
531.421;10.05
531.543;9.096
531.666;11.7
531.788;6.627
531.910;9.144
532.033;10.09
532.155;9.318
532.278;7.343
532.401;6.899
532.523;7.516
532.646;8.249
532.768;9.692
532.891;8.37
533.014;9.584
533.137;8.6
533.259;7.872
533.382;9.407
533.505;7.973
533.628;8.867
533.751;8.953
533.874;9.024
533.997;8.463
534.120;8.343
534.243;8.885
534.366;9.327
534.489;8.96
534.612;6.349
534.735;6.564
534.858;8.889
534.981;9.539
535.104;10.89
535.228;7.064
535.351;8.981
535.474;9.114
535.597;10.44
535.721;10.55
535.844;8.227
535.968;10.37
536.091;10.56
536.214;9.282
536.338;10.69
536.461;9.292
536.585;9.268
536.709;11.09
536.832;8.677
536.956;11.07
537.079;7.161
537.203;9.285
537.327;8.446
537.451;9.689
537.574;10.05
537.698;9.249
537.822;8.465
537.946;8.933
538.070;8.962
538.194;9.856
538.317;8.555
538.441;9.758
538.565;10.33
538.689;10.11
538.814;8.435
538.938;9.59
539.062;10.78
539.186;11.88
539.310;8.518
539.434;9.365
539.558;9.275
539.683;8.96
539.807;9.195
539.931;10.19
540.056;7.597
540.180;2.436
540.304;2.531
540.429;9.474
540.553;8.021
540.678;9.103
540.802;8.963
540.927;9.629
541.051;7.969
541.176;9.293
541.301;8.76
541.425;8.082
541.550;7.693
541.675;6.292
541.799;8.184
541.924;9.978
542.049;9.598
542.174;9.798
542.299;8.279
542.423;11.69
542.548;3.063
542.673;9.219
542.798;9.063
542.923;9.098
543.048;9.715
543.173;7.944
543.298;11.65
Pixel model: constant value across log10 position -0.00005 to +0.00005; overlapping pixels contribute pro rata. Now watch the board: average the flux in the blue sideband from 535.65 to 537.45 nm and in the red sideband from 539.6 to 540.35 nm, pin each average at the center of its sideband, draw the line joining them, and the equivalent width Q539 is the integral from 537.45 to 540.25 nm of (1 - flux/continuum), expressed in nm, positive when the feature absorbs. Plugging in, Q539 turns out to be -0.46 nm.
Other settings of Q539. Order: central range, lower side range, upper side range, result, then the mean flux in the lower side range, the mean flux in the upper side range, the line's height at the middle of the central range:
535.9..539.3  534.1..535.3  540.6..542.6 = -0.435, 8.49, 8.55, 8.52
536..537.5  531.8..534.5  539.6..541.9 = -0.224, 8.63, 7.96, 8.31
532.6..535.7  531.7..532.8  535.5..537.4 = 0.058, 8.37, 9.61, 8.94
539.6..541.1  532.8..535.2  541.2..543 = 0.121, 8.66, 8.51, 8.55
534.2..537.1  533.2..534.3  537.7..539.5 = -0.083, 8.64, 9.53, 8.99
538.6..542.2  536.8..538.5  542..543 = 0.125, 9.16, 8.73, 8.92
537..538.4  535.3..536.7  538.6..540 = 0.101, 9.76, 9.66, 9.71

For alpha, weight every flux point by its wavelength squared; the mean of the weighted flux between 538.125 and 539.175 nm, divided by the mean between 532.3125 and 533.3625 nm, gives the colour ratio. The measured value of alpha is 1.2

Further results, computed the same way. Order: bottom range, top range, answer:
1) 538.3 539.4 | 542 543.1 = 0.91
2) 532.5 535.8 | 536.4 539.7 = 1.09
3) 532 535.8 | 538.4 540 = 1.14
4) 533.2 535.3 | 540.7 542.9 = 1.03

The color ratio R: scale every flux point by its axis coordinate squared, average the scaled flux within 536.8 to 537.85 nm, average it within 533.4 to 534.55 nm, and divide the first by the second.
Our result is 1.06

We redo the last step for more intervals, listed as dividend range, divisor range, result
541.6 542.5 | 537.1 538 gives 1.01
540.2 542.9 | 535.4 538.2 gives 0.88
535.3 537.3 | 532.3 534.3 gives 1.14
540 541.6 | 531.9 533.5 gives 0.92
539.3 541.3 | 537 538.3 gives 0.91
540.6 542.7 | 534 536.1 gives 0.98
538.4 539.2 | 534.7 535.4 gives 1.16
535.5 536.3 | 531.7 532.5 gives 1.20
